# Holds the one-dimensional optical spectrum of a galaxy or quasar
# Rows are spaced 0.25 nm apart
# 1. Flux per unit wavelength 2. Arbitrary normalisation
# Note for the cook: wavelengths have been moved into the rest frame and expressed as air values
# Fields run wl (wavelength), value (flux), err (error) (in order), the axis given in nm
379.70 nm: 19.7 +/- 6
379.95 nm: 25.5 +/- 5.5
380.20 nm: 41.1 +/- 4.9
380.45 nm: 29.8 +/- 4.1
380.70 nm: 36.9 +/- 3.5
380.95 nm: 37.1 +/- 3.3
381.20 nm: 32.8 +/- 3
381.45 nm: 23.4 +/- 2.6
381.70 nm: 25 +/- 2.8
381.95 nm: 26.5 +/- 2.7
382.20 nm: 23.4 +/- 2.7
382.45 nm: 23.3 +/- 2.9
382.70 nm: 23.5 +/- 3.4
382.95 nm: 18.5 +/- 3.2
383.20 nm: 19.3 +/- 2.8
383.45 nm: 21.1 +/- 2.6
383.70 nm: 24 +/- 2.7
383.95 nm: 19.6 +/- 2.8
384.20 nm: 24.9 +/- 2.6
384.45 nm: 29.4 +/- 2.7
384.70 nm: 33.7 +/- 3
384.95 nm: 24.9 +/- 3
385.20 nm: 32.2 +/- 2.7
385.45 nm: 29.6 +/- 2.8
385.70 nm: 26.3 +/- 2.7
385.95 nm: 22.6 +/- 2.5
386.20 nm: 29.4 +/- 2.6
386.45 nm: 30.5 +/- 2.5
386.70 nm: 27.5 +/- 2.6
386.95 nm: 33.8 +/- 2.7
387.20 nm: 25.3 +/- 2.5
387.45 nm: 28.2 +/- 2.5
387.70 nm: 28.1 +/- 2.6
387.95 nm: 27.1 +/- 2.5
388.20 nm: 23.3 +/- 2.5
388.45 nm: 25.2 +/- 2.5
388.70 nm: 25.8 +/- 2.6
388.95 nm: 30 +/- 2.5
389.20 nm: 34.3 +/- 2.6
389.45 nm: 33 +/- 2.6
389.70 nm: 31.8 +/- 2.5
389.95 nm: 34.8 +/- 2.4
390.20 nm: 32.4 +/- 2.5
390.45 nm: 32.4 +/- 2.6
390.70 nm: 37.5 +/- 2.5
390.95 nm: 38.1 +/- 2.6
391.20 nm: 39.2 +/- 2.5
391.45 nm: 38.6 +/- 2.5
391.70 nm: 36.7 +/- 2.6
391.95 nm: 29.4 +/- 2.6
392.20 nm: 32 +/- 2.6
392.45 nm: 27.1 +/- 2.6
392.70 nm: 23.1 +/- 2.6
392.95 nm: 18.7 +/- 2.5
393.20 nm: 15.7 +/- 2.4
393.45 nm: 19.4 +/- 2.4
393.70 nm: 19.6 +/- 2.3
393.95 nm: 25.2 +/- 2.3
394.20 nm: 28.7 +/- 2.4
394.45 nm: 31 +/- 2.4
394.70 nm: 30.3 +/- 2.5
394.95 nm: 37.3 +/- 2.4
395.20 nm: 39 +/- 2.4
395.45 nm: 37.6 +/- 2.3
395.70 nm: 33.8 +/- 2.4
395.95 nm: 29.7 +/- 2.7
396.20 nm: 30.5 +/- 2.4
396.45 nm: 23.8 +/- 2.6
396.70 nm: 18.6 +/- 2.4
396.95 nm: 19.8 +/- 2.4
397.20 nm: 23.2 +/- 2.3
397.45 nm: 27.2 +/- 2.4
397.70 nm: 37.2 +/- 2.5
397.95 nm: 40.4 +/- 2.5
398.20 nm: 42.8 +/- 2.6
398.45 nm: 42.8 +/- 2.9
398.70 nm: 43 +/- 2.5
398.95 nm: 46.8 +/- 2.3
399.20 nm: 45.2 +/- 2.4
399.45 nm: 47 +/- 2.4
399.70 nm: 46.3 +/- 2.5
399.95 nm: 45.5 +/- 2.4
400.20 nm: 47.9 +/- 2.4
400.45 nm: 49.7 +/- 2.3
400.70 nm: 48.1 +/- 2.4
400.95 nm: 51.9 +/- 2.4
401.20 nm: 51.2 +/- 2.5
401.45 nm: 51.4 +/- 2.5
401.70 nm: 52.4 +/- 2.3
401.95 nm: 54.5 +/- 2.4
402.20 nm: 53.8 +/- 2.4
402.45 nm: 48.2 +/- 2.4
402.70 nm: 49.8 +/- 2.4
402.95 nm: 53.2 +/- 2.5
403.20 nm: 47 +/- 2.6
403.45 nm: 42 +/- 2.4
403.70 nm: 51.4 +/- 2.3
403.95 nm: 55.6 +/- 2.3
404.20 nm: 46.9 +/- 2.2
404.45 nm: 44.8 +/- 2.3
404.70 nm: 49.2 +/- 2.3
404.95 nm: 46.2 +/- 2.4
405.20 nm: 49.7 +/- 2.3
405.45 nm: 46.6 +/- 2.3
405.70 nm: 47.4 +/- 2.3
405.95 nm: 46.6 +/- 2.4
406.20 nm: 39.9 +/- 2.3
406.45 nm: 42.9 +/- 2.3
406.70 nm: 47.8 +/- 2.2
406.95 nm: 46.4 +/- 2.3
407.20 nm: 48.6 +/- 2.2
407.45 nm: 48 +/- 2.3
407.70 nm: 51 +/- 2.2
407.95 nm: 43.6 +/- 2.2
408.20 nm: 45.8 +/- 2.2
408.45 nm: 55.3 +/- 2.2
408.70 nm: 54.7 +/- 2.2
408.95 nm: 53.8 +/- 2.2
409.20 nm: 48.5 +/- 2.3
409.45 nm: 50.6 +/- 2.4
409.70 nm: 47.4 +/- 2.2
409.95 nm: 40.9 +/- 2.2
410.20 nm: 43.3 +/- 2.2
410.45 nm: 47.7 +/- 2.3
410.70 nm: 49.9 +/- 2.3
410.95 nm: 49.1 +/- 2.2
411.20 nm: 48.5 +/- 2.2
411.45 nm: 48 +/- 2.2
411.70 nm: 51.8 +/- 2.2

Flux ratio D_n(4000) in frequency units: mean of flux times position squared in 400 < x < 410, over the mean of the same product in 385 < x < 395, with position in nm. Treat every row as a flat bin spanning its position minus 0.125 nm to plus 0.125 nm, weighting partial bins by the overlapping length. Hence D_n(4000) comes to 1.8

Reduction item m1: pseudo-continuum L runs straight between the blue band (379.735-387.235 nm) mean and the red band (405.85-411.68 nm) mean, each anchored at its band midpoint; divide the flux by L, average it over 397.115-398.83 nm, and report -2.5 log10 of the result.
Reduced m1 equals 0.06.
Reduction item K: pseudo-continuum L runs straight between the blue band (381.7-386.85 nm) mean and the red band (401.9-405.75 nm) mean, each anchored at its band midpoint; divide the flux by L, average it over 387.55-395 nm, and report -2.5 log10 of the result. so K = 0.15 mag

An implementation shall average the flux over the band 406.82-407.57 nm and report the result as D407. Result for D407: 47.7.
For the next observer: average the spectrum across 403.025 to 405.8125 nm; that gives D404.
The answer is 48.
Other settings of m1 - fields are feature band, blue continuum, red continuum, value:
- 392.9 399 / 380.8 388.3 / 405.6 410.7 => 0.21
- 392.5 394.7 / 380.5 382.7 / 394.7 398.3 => 0.30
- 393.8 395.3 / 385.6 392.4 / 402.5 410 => 0.16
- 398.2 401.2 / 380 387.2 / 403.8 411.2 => -0.14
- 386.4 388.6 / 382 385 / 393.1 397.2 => -0.10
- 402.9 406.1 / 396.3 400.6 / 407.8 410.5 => -0.10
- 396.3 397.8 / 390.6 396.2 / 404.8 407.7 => 0.37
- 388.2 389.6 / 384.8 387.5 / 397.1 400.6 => 0.08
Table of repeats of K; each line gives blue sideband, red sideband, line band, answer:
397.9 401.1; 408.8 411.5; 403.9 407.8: 0.00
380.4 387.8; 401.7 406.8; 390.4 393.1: 0.10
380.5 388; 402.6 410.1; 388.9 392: -0.06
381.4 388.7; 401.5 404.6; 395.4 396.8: 0.37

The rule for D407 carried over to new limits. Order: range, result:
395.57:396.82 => 27.4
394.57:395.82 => 35.6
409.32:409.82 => 49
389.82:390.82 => 34.2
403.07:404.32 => 48.6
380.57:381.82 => 31.1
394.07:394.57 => 29.8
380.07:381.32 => 35.5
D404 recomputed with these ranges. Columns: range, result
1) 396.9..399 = 36.1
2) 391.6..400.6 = 33.1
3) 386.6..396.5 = 29.9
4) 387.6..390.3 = 29.6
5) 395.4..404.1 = 42.6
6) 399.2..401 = 47.7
